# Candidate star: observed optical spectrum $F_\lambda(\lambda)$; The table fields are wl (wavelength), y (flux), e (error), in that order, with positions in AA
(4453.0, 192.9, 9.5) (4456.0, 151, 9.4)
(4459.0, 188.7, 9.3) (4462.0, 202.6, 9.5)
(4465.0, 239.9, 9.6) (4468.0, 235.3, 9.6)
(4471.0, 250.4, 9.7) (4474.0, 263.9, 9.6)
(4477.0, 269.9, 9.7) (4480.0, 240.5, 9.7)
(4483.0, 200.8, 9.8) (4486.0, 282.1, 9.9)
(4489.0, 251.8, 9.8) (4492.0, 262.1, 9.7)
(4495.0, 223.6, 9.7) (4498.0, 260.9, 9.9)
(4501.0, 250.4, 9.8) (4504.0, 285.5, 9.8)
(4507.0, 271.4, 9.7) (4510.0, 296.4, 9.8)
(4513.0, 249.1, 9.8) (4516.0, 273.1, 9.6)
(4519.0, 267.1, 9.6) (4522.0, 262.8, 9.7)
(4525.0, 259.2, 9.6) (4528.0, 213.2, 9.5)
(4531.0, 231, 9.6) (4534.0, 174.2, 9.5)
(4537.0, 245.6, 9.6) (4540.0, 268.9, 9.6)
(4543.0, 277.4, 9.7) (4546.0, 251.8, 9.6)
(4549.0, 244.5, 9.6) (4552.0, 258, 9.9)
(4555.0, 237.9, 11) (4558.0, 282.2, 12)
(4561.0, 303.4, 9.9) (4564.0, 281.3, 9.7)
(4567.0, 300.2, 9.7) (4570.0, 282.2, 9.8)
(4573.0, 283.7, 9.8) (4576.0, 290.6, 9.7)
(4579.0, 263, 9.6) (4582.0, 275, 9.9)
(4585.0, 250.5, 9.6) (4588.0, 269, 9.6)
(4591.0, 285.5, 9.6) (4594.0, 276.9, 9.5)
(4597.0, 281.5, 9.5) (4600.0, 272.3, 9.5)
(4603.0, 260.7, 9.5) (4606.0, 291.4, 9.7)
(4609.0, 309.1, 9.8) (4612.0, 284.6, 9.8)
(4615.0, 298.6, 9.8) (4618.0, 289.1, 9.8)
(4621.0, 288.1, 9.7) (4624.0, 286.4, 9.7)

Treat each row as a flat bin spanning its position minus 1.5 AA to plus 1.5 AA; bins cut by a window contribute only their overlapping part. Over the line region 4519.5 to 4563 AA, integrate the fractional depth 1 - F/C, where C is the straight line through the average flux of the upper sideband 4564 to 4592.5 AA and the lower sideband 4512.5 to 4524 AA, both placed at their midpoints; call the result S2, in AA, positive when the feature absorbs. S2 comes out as 2.9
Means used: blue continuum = 264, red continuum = 278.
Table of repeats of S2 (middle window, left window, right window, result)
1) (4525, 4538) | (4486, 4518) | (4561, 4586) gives 2.4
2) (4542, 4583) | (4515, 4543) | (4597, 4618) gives -1.7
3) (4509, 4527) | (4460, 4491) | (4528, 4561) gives -1.4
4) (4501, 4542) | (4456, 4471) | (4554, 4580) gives -0.5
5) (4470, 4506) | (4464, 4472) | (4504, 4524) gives 0.1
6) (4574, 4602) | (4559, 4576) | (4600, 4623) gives 1.5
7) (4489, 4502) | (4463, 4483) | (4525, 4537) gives -0.8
